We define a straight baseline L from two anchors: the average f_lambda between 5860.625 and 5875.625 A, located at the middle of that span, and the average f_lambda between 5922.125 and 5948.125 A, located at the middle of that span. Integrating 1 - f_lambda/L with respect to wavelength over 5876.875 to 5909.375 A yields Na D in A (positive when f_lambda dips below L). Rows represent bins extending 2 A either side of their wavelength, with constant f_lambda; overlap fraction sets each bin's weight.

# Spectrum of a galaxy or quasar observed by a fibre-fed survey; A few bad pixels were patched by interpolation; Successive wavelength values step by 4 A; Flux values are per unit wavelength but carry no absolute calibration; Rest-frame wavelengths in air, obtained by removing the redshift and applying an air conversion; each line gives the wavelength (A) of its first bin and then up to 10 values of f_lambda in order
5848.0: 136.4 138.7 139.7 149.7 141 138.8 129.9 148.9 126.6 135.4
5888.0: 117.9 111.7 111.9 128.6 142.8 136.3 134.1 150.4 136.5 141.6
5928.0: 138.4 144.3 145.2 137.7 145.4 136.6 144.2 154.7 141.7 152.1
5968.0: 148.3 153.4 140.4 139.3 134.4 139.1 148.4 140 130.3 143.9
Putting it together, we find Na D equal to 3.0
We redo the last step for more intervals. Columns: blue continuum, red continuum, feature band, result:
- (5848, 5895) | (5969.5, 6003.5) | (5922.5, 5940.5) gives -0.5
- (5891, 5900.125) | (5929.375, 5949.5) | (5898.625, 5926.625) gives -2.9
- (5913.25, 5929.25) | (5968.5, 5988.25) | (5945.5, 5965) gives -0.5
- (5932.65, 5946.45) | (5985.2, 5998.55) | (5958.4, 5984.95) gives -0.5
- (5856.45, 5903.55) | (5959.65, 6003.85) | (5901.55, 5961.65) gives -2.1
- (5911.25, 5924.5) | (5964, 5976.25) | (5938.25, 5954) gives 0.5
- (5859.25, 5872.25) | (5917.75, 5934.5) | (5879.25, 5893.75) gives 1.8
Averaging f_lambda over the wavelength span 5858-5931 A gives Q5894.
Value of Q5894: 135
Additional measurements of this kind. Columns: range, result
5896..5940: 138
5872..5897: 126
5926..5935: 142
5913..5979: 144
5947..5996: 144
